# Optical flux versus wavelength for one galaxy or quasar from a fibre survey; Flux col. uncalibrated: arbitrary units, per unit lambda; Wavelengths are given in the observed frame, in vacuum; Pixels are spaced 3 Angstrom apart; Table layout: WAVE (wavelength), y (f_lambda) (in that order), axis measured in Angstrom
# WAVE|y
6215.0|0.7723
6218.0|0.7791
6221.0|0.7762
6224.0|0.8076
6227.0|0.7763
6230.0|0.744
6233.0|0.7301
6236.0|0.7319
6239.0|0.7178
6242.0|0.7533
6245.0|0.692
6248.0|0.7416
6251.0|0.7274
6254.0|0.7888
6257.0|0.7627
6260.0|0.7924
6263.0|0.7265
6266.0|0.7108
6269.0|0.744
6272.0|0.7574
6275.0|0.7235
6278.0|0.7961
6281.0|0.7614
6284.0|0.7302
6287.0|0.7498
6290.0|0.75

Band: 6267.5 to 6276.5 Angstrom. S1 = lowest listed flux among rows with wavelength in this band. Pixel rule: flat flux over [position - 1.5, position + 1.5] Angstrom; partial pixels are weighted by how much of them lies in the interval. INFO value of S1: 0.7235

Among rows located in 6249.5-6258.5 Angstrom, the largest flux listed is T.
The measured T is 0.7888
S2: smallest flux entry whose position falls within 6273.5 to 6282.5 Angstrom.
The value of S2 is 0.7235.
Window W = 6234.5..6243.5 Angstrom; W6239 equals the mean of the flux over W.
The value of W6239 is 0.734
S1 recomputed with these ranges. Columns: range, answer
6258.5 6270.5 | 0.7108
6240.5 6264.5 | 0.692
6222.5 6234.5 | 0.7301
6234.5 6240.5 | 0.7178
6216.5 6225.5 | 0.7762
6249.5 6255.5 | 0.7274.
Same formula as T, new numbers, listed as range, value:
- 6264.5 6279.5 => 0.7961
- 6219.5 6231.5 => 0.8076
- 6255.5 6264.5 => 0.7924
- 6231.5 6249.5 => 0.7533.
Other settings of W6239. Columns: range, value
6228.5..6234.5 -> 0.737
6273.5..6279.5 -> 0.76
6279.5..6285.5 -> 0.746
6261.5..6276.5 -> 0.732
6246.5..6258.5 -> 0.755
